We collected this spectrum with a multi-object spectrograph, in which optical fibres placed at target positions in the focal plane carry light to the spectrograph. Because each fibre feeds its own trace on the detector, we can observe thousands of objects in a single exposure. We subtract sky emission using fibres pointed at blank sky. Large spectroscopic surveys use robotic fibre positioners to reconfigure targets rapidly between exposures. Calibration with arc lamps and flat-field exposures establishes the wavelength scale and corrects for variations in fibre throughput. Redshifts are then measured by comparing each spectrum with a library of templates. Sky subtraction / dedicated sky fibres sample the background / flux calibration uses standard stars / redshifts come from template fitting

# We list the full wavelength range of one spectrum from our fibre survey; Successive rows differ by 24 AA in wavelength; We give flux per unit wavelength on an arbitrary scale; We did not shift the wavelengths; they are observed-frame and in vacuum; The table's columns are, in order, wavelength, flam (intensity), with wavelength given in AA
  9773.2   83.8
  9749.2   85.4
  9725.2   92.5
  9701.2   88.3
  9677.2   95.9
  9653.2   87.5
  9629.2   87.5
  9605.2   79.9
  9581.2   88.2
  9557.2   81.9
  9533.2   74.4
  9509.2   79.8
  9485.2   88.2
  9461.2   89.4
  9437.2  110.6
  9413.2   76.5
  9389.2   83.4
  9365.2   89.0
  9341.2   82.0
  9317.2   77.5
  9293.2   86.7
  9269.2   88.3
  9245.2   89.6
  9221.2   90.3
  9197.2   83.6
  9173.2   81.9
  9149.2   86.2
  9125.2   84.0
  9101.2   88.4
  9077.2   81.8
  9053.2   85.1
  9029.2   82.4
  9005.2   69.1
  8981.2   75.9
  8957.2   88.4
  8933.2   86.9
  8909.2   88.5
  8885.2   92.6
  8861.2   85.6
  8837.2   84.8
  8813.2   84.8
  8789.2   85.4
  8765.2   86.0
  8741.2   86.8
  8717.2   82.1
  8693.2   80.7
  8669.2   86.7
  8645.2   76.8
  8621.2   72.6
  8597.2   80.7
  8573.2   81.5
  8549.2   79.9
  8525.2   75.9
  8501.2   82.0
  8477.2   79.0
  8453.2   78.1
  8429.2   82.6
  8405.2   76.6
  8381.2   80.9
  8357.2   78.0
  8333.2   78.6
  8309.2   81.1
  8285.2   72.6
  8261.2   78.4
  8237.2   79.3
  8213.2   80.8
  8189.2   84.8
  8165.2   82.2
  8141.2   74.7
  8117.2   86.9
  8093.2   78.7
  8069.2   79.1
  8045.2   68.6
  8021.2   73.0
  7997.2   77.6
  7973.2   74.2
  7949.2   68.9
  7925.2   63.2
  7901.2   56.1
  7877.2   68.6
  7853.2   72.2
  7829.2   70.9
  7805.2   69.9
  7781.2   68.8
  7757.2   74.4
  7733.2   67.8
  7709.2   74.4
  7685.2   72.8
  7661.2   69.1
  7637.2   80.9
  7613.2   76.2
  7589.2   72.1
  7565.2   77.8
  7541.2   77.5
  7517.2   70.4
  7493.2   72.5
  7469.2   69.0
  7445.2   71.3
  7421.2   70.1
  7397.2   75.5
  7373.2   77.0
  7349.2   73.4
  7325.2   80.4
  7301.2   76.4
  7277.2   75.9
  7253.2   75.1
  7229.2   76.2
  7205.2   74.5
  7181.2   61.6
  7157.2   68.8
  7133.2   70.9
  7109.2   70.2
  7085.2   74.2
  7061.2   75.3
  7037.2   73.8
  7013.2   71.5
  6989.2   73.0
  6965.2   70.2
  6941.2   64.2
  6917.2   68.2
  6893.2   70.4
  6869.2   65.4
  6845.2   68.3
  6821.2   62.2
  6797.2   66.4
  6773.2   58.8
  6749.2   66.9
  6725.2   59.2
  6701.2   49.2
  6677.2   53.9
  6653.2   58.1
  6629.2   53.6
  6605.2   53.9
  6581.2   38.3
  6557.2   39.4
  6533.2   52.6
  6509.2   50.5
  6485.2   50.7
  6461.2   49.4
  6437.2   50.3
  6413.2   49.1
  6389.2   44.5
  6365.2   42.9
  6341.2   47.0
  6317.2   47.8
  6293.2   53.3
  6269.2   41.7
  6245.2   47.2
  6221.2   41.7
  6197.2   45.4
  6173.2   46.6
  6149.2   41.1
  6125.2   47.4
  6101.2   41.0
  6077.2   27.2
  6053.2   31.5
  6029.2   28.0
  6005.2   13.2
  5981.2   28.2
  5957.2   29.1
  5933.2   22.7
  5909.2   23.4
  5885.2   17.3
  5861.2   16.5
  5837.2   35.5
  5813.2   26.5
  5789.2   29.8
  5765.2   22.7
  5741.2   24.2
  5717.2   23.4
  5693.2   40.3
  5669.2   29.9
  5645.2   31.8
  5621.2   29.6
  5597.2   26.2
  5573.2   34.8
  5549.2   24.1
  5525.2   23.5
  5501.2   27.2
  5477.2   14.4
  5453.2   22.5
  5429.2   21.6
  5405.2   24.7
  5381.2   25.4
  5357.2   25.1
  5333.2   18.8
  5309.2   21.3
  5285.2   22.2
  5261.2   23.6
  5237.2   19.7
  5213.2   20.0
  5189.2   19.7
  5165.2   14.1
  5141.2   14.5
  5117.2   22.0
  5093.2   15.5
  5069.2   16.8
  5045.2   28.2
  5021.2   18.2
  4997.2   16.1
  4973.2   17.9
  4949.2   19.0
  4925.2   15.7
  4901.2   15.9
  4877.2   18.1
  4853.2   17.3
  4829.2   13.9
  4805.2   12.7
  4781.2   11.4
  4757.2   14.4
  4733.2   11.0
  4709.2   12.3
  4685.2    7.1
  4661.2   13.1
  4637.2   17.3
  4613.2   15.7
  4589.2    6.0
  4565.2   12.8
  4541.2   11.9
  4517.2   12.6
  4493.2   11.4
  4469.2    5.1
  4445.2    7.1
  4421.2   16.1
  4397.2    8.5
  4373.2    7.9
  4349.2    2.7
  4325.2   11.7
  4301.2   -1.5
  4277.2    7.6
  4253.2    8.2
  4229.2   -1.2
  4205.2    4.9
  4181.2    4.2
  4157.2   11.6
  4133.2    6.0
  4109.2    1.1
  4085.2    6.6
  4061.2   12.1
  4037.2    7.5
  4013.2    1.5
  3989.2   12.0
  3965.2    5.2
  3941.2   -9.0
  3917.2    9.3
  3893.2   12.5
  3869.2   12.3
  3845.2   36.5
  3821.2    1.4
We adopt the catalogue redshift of 0.527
